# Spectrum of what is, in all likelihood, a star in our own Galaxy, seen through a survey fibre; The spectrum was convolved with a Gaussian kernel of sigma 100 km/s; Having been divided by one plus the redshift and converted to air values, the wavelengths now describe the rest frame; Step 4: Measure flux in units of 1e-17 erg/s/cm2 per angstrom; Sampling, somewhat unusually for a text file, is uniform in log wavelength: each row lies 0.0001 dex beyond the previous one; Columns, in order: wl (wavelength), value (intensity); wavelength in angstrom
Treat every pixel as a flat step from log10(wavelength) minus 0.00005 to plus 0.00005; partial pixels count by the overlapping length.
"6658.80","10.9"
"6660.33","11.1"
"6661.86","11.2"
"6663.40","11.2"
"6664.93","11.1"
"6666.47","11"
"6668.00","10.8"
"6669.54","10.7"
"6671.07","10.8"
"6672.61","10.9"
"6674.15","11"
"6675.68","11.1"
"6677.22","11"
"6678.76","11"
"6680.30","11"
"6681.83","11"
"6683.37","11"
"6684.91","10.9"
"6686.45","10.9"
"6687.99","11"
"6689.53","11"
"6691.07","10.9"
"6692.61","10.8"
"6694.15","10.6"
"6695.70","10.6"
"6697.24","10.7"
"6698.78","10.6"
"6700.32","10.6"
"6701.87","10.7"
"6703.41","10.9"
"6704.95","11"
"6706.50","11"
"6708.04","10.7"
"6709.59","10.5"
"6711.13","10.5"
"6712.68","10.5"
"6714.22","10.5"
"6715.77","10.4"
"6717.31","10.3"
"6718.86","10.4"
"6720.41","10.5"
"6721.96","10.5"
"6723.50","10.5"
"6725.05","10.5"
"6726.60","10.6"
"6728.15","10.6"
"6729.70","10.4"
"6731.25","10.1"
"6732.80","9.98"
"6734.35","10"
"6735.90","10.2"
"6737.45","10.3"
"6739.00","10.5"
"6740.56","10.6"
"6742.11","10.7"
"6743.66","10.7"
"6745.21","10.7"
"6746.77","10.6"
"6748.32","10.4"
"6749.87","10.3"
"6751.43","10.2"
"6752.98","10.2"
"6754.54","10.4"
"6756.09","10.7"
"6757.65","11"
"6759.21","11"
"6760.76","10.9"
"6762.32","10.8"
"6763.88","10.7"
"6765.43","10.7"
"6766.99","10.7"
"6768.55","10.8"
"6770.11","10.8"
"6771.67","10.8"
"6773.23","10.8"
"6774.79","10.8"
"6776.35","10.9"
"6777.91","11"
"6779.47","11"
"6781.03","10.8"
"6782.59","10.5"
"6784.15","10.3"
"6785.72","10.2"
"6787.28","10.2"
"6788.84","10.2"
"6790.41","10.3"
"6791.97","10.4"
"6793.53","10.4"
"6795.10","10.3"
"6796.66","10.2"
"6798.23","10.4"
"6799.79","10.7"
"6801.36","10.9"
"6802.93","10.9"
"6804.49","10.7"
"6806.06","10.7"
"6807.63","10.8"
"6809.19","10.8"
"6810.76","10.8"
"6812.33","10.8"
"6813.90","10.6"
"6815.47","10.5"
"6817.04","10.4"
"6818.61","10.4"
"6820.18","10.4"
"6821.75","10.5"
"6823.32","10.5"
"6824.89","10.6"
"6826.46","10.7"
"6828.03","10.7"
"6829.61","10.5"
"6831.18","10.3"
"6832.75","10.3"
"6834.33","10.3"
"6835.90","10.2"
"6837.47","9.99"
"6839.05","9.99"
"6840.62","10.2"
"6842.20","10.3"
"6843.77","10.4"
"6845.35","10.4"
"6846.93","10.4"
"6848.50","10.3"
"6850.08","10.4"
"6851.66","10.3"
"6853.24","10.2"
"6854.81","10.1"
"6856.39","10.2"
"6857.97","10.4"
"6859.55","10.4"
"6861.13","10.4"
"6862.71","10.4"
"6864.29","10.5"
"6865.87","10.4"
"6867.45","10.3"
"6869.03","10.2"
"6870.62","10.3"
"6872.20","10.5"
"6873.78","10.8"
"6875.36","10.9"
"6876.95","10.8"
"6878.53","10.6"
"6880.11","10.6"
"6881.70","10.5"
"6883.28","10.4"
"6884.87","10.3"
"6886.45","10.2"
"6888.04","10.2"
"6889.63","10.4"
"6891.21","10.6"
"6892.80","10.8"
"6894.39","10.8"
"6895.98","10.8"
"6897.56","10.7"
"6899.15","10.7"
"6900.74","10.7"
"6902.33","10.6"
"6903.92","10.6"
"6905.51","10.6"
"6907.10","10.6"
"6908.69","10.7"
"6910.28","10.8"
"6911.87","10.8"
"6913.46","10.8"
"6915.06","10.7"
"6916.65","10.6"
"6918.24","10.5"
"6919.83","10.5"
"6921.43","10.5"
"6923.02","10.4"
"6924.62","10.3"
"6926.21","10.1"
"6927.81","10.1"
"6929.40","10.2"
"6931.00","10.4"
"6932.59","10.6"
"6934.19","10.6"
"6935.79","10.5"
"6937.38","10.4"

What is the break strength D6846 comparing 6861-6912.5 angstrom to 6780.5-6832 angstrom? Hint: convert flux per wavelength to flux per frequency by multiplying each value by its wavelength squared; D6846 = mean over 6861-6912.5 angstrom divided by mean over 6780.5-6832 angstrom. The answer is 1.03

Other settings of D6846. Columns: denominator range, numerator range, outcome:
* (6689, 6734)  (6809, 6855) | 1.02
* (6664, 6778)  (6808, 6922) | 1.03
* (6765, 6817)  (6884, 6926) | 1.03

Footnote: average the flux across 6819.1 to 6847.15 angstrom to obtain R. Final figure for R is 10.4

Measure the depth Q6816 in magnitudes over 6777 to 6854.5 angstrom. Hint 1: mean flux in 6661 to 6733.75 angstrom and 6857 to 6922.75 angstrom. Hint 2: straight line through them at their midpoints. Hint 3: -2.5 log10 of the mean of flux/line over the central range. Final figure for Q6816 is 0.02 mag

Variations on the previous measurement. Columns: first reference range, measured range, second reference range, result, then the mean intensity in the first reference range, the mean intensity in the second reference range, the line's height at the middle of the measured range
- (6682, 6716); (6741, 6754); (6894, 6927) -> 0.02 mag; 10.7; 10.6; 10.7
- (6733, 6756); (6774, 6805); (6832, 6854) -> -0.02 mag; 10.4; 10.3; 10.3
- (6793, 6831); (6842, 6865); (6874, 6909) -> 0.03 mag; 10.6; 10.6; 10.6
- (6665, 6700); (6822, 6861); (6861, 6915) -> 0.03 mag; 10.9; 10.6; 10.6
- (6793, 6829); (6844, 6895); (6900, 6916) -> 0.02 mag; 10.6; 10.7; 10.7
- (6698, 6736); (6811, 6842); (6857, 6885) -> 0.01 mag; 10.5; 10.5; 10.5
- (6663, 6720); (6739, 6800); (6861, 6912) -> 0.01 mag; 10.8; 10.6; 10.7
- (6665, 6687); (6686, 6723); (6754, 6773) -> 0.02 mag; 10.9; 10.8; 10.9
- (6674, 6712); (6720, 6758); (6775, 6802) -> 0.02 mag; 10.8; 10.5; 10.7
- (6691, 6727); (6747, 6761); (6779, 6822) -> 0.00 mag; 10.6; 10.5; 10.6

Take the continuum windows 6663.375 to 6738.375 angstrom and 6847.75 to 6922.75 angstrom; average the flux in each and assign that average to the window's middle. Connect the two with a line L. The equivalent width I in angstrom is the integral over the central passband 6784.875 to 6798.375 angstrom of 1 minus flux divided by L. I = 0.4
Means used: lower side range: 10.7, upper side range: 10.5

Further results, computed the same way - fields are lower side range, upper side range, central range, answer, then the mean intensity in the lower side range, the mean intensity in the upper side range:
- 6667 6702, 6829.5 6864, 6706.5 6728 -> 0.5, 10.9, 10.3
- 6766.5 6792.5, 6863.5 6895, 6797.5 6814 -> -0.2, 10.6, 10.5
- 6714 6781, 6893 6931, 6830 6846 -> 0.5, 10.6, 10.6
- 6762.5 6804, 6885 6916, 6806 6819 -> 0.0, 10.6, 10.6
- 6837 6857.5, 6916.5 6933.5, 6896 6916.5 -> -0.7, 10.2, 10.4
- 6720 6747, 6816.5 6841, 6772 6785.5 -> -0.4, 10.4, 10.4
